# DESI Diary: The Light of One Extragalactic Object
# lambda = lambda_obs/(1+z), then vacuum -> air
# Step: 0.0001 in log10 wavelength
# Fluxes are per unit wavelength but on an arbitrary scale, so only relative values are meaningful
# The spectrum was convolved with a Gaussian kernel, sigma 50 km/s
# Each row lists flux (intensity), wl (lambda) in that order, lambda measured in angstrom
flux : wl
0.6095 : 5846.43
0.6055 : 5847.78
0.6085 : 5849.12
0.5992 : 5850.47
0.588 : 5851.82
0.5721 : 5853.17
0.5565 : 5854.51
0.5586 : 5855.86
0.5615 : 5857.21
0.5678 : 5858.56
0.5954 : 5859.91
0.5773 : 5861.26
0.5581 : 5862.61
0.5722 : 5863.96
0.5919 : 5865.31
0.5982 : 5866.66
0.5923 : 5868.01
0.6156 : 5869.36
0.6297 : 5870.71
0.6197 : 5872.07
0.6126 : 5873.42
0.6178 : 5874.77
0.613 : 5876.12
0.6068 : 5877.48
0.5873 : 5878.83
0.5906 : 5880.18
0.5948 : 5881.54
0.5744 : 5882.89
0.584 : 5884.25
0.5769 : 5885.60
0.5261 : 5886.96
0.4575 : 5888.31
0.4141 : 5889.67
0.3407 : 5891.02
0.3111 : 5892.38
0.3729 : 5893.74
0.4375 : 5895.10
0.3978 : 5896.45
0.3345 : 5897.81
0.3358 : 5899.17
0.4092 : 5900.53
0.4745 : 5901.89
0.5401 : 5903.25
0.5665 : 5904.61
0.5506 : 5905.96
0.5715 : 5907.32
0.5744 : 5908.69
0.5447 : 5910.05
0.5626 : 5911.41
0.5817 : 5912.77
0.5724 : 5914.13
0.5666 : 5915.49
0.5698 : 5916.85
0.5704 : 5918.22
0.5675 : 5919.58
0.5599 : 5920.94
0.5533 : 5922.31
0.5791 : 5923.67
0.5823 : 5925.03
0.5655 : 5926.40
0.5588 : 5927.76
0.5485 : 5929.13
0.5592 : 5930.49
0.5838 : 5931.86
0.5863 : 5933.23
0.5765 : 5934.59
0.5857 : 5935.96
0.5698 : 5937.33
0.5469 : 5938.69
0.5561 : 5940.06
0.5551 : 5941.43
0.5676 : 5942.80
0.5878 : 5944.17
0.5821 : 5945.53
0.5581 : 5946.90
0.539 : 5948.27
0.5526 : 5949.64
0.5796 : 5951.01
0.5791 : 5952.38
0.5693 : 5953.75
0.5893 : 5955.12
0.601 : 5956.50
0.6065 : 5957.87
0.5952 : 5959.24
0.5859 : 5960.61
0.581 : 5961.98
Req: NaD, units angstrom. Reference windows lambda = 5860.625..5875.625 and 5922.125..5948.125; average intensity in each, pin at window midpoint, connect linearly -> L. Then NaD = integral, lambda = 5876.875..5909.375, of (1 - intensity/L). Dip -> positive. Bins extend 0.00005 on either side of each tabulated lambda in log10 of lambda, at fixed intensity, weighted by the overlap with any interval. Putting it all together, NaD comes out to 5.49 angstrom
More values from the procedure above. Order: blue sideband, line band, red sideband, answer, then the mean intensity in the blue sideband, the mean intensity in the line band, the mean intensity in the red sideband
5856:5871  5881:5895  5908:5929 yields 2.5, 0.585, 0.472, 0.567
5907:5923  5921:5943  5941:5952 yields 0.0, 0.566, 0.567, 0.566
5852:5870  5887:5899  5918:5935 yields 3.9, 0.579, 0.389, 0.569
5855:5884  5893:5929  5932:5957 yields 3.8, 0.592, 0.519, 0.571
